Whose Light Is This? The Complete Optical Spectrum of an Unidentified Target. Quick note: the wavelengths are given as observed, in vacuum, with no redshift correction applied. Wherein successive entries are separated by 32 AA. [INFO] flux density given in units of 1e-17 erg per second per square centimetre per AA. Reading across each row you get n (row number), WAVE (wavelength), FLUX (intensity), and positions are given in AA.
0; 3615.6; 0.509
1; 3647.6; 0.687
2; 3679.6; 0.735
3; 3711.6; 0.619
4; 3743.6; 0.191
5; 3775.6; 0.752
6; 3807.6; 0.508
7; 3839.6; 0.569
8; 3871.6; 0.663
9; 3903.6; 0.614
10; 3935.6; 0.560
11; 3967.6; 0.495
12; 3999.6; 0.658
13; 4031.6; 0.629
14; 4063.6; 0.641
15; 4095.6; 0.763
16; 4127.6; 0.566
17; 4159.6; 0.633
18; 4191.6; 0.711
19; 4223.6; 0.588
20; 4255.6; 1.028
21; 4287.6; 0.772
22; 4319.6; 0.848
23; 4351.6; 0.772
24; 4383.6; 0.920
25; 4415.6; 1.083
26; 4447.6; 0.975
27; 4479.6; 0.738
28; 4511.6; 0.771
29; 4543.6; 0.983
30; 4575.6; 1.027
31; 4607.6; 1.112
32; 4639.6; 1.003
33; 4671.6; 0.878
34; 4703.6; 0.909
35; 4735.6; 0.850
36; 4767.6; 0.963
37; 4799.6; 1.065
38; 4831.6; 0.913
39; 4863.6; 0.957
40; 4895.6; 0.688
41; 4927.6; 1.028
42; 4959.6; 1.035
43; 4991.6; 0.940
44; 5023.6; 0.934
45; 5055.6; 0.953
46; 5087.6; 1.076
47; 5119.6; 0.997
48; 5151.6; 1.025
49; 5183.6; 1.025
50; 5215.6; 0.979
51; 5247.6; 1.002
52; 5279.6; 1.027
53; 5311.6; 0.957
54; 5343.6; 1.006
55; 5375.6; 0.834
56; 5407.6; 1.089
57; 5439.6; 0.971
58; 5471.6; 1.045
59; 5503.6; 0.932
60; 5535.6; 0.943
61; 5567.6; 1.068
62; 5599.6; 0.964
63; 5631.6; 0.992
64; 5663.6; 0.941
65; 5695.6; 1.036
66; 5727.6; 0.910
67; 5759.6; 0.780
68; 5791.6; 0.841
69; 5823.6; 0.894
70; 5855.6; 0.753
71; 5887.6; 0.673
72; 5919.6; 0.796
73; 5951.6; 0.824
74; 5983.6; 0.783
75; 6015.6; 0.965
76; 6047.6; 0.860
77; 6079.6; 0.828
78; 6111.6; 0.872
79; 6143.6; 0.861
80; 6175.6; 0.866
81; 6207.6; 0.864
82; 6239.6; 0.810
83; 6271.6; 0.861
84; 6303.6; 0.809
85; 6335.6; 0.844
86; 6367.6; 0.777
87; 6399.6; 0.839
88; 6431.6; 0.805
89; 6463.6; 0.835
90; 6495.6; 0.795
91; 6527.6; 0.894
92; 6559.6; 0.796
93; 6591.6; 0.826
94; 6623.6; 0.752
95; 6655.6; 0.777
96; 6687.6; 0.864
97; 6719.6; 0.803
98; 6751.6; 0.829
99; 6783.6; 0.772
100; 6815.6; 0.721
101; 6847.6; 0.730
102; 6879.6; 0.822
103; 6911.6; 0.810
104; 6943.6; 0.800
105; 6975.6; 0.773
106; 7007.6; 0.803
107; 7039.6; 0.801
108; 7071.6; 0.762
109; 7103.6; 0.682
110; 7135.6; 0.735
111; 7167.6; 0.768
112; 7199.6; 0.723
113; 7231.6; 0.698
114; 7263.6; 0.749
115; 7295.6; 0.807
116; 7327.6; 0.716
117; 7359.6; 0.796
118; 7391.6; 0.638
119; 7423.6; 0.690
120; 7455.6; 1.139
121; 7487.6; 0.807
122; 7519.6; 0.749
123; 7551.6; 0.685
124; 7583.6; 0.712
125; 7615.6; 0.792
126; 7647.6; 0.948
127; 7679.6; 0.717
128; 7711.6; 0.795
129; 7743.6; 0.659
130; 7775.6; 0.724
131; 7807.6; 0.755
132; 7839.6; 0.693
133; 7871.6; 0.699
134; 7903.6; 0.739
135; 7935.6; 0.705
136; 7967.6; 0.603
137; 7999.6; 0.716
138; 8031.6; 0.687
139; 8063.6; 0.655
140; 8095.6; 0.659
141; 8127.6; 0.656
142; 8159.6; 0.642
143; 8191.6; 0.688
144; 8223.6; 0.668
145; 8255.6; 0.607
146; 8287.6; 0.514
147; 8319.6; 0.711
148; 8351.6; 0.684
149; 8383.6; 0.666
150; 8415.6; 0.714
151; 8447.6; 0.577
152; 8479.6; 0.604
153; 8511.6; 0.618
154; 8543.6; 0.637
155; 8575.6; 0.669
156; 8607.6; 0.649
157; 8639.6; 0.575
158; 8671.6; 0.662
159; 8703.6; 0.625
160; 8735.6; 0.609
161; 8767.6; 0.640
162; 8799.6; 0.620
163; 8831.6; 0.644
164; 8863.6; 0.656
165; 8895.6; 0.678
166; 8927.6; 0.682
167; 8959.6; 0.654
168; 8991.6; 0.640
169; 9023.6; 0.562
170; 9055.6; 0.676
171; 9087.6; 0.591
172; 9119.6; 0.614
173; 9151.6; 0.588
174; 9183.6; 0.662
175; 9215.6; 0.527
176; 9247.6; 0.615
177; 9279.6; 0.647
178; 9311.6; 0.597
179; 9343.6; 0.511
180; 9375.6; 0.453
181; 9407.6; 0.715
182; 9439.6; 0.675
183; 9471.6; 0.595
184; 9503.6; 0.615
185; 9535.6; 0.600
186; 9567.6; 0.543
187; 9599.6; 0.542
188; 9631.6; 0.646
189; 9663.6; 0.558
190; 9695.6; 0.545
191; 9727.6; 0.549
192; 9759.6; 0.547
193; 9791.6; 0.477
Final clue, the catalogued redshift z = 0.14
